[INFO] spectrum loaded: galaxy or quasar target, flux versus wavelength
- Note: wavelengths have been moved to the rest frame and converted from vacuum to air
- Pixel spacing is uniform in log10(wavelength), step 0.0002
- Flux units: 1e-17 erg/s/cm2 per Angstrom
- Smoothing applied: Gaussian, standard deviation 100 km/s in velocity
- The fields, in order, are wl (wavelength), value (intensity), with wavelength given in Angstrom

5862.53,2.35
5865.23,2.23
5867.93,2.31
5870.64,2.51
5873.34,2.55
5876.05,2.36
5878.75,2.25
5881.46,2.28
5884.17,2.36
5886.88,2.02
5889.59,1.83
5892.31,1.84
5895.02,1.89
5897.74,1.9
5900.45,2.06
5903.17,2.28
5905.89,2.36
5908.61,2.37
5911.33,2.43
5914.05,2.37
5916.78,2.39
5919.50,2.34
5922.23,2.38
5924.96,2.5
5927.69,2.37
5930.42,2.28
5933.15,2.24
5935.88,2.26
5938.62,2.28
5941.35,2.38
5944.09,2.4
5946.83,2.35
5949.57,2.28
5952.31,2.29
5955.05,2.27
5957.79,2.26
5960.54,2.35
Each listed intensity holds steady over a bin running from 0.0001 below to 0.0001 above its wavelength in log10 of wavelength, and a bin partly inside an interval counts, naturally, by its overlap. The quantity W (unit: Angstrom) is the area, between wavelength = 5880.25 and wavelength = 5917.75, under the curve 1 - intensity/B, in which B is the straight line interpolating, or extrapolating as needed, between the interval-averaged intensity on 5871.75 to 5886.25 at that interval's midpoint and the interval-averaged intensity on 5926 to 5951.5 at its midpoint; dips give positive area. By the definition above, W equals 2.7 Angstrom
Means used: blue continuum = 2.35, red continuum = 2.32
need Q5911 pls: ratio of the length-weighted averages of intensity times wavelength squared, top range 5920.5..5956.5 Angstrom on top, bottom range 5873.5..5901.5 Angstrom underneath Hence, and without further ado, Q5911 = 1.13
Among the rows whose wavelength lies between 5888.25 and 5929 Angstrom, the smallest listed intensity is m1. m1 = 1.83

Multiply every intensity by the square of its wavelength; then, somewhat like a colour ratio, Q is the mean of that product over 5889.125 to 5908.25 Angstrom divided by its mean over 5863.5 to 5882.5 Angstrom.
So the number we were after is 0.88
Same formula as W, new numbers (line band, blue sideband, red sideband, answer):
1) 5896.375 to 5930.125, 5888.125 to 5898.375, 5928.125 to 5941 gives -4.00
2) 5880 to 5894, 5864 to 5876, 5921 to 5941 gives 1.86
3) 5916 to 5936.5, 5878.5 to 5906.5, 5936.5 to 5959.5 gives -1.15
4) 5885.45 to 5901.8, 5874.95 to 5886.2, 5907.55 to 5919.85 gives 2.84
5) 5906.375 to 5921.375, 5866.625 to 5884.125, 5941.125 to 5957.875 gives -0.21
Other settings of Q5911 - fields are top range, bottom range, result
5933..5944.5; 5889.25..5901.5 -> 1.23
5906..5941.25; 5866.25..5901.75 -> 1.10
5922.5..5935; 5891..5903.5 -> 1.20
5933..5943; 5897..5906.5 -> 1.08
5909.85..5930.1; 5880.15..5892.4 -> 1.16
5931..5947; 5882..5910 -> 1.12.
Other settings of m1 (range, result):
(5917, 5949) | 2.24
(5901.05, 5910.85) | 2.28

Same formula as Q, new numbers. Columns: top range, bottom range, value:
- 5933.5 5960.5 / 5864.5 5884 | 1.00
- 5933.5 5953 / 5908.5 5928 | 0.97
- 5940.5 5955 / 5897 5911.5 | 1.06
